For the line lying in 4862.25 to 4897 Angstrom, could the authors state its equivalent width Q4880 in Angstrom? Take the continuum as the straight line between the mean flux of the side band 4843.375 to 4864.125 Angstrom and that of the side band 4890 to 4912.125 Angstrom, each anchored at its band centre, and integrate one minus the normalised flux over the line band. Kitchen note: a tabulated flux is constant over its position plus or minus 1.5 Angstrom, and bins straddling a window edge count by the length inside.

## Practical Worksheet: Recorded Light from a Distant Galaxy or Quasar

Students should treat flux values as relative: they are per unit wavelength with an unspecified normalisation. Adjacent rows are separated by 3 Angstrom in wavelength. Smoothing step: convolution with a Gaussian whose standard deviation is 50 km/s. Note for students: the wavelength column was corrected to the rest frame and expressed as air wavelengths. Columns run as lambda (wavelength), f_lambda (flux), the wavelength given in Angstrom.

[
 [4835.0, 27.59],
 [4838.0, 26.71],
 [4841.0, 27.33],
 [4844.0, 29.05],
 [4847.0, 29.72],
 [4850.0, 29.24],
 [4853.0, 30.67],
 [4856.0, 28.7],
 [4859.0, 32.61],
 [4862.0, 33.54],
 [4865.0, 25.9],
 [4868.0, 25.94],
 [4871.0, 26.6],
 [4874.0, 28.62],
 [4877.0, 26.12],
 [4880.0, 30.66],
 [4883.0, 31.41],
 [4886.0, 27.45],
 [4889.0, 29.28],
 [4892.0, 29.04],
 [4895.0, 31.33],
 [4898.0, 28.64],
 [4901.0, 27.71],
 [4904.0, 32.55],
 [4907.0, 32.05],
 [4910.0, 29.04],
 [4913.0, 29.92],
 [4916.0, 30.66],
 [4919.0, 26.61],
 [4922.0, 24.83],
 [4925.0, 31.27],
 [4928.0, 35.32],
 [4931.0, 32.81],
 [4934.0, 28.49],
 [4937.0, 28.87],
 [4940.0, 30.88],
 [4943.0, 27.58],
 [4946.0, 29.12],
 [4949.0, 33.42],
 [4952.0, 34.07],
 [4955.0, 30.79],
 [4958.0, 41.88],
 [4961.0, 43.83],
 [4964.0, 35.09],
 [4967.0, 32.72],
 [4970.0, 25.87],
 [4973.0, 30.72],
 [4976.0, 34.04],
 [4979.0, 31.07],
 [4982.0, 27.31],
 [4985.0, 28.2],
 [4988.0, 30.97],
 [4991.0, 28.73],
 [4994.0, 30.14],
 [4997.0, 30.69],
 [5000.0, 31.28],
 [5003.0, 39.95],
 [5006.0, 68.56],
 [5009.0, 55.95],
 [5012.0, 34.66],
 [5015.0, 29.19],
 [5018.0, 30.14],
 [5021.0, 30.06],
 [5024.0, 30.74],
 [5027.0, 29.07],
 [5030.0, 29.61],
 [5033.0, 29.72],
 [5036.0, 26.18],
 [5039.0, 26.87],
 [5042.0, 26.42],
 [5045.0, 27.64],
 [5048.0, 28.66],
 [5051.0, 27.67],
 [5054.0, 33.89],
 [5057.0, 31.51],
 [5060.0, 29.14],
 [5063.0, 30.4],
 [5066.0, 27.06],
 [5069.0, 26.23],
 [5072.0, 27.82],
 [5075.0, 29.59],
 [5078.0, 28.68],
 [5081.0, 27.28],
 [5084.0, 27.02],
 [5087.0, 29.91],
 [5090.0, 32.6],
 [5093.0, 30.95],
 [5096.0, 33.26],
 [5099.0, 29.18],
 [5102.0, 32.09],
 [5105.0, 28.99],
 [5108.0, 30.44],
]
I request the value 1.9 Angstrom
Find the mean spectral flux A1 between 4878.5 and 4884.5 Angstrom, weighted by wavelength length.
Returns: 31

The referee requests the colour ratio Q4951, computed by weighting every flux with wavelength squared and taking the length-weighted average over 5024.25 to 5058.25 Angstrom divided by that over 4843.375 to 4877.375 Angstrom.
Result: 1.07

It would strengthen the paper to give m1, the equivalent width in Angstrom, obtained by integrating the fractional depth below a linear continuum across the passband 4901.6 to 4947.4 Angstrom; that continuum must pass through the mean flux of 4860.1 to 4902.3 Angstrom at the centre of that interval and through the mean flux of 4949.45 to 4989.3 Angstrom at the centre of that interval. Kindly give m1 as 1.2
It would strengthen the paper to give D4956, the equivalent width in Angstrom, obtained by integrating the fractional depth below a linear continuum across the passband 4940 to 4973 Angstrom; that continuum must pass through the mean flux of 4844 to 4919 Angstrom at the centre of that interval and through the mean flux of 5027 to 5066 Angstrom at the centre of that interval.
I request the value -4.5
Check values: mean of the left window 29.4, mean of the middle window 33.2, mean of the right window 28.9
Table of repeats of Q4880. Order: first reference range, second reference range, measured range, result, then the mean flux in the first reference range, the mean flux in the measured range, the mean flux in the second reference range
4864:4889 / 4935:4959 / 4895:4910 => -0.43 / 28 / 30.2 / 31.8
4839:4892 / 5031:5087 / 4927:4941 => -1.14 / 29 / 31.1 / 28.5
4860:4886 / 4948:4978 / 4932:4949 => 1.72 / 28.6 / 29.5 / 34.2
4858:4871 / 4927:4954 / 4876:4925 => 1.15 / 29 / 29.3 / 31.1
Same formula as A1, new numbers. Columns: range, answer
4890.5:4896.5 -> 30.2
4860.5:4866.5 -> 29.7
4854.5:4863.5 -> 31.6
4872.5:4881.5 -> 28.5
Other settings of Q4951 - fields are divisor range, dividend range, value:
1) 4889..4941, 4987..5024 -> 1.26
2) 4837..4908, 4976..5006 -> 1.18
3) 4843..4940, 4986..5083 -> 1.13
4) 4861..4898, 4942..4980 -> 1.19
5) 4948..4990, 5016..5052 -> 0.89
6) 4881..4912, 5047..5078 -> 1.04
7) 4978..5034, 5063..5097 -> 0.88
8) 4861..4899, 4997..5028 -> 1.38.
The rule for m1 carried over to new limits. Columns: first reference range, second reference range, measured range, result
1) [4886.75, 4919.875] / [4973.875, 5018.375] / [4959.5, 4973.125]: -0.15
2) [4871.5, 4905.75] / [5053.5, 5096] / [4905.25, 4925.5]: 0.12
